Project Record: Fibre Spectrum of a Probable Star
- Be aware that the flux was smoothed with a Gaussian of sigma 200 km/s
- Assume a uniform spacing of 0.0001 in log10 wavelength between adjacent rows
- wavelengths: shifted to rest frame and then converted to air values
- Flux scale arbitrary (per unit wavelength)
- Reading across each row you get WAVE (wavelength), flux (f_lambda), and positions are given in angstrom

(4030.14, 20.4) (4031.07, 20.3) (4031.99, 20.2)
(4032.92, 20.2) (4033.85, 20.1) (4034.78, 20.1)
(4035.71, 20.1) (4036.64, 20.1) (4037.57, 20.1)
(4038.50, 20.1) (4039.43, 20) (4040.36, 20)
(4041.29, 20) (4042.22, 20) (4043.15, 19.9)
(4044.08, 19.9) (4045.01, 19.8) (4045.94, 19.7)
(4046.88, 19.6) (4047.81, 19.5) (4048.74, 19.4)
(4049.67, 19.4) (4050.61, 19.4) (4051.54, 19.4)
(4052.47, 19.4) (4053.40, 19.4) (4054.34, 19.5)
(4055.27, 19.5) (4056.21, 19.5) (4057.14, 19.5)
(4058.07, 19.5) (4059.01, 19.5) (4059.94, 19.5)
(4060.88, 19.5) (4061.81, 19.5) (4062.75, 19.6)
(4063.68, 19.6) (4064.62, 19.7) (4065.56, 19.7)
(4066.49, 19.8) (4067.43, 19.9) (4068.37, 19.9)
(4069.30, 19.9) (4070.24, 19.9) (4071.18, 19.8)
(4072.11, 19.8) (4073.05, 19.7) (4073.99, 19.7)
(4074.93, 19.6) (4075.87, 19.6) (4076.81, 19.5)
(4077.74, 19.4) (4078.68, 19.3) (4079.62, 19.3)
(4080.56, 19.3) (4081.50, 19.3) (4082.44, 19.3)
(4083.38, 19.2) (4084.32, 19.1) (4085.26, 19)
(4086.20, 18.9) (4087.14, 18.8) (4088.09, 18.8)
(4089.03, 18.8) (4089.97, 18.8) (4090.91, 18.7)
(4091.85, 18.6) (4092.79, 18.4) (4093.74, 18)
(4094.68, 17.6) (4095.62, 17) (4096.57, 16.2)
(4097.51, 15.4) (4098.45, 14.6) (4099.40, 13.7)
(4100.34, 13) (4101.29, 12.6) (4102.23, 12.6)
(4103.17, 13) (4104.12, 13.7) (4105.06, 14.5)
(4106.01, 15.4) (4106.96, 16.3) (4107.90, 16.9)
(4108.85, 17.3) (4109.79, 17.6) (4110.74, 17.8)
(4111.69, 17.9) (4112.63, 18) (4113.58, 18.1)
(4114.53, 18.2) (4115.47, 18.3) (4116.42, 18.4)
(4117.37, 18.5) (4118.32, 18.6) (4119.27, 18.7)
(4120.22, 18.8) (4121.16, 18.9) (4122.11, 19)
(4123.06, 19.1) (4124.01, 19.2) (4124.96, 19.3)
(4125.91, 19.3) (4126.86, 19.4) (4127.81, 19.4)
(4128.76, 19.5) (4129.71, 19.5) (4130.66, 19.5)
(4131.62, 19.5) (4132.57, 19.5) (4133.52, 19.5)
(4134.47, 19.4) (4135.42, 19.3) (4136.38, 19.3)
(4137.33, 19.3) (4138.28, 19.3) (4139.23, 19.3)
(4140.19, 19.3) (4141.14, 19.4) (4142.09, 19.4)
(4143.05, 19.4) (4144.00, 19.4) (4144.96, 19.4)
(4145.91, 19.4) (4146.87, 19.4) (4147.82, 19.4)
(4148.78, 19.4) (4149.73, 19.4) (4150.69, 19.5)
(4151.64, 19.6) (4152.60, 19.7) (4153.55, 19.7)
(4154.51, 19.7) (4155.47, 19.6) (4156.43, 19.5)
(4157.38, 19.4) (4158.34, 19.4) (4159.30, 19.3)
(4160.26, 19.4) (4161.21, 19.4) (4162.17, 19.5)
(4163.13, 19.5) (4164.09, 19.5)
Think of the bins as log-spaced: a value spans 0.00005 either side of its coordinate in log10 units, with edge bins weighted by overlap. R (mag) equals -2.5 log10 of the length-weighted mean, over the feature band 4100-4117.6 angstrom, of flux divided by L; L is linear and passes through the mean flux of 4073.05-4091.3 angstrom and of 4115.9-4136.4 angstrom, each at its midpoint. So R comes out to 0.18 mag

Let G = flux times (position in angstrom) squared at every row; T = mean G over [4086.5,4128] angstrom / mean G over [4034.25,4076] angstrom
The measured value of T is 0.90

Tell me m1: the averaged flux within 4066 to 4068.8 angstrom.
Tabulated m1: 19.9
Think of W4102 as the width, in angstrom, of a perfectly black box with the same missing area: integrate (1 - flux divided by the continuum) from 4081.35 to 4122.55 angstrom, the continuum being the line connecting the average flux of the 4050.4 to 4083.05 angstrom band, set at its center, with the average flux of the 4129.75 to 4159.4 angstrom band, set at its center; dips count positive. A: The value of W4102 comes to 4.74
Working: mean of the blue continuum 19.6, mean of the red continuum 19.4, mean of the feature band 17.3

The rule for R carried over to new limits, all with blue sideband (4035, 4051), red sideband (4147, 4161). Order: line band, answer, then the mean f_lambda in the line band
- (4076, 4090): 0.03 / 19.1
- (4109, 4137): 0.04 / 18.9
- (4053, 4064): 0.02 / 19.5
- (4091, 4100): 0.18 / 16.6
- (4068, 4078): 0.00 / 19.7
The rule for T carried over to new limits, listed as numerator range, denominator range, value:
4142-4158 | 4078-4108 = 1.18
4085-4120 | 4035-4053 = 0.88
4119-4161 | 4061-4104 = 1.09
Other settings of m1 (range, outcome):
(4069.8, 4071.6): 19.8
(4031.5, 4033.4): 20.3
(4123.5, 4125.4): 19.2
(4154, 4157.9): 19.5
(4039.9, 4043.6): 20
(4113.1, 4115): 18.1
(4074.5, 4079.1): 19.5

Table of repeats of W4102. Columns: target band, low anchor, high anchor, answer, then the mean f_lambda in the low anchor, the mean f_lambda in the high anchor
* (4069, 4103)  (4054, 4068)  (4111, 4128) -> 2.1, 19.6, 18.7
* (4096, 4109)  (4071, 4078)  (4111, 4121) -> 2.9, 19.7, 18.4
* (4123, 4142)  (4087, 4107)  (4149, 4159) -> -1.2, 16.1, 19.5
